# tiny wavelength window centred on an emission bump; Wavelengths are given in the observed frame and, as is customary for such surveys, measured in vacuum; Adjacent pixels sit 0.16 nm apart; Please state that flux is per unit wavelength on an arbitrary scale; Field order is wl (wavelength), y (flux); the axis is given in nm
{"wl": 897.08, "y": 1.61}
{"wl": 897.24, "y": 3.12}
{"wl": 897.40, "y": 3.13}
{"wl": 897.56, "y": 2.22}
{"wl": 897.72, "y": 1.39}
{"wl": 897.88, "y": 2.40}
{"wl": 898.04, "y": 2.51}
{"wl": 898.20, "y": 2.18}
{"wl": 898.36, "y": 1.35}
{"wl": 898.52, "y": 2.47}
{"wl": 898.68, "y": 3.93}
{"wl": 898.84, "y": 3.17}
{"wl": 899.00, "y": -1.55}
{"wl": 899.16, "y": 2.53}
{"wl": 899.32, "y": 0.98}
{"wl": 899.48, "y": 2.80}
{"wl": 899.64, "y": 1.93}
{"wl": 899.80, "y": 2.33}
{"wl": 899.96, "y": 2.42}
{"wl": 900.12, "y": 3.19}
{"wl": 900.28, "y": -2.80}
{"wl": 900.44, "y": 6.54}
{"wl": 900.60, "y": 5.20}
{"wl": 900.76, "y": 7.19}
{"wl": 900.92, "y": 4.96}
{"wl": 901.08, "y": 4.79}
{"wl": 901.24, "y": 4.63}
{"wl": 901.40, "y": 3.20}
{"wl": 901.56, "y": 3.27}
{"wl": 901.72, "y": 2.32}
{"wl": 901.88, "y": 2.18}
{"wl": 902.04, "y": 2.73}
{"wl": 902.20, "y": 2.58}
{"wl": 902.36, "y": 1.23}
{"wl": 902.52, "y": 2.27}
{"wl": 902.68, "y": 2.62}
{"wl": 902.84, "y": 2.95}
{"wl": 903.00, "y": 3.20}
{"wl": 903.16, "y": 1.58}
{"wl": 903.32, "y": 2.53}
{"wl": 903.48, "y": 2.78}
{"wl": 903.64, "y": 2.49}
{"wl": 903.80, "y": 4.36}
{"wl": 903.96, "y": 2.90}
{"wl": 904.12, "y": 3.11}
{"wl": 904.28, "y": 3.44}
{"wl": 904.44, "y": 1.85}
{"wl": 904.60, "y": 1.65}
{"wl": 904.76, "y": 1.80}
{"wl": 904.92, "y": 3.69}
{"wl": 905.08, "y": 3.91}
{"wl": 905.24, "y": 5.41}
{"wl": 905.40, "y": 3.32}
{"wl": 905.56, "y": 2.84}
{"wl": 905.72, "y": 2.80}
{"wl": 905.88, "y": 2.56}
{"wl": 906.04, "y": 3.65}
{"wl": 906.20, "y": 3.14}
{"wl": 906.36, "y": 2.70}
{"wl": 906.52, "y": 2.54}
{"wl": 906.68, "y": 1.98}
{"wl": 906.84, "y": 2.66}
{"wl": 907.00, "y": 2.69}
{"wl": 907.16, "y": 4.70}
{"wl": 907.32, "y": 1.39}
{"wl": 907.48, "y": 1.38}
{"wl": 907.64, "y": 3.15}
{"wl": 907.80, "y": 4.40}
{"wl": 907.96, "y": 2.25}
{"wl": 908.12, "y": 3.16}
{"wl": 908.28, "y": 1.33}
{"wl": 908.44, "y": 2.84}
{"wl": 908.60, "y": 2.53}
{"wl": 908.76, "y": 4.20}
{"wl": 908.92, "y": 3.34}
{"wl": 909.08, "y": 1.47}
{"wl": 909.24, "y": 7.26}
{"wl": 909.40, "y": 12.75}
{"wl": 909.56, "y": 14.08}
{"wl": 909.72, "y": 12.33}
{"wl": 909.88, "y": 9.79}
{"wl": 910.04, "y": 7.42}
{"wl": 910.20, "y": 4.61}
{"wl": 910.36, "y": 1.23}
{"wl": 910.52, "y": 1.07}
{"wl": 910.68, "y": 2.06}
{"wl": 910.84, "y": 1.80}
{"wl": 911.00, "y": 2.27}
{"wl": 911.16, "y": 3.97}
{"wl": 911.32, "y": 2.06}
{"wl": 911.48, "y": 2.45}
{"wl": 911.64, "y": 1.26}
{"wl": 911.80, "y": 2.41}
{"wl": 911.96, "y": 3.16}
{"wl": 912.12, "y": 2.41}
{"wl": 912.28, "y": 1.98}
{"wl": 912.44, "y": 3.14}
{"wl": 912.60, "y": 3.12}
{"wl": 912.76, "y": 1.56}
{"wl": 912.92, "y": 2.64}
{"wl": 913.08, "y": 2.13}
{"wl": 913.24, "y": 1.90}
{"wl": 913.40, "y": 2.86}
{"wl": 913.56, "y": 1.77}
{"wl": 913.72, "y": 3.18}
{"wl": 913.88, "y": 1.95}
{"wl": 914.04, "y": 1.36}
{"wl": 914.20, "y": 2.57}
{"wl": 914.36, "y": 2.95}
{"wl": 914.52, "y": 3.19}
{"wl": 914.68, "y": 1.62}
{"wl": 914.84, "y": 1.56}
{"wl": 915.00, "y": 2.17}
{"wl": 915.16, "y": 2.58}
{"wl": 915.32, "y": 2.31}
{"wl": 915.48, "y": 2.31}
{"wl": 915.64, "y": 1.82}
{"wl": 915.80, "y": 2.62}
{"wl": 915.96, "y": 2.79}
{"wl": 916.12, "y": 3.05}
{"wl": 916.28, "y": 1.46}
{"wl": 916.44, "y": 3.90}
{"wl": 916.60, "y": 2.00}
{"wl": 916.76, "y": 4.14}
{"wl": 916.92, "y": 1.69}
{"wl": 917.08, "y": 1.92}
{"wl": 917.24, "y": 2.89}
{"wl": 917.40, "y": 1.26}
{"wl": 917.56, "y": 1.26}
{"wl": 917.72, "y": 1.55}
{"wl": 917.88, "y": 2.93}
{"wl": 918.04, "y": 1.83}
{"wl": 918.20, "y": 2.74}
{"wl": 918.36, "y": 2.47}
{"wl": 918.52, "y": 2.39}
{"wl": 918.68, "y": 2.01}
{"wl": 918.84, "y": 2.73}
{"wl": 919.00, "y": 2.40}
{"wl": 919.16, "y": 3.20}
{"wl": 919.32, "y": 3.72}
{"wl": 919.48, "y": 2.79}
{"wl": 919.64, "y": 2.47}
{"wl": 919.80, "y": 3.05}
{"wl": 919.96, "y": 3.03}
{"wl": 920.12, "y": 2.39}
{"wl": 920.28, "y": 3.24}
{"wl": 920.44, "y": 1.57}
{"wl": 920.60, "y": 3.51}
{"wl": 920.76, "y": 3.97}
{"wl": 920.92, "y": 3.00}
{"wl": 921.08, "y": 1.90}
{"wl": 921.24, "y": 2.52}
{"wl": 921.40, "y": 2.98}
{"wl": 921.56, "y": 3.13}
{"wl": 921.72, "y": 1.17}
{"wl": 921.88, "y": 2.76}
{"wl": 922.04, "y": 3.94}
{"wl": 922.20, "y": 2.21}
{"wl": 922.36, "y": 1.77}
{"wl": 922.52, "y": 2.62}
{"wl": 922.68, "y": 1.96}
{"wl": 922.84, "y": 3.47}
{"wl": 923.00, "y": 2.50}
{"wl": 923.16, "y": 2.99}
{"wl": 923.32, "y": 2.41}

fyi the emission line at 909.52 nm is [O III]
